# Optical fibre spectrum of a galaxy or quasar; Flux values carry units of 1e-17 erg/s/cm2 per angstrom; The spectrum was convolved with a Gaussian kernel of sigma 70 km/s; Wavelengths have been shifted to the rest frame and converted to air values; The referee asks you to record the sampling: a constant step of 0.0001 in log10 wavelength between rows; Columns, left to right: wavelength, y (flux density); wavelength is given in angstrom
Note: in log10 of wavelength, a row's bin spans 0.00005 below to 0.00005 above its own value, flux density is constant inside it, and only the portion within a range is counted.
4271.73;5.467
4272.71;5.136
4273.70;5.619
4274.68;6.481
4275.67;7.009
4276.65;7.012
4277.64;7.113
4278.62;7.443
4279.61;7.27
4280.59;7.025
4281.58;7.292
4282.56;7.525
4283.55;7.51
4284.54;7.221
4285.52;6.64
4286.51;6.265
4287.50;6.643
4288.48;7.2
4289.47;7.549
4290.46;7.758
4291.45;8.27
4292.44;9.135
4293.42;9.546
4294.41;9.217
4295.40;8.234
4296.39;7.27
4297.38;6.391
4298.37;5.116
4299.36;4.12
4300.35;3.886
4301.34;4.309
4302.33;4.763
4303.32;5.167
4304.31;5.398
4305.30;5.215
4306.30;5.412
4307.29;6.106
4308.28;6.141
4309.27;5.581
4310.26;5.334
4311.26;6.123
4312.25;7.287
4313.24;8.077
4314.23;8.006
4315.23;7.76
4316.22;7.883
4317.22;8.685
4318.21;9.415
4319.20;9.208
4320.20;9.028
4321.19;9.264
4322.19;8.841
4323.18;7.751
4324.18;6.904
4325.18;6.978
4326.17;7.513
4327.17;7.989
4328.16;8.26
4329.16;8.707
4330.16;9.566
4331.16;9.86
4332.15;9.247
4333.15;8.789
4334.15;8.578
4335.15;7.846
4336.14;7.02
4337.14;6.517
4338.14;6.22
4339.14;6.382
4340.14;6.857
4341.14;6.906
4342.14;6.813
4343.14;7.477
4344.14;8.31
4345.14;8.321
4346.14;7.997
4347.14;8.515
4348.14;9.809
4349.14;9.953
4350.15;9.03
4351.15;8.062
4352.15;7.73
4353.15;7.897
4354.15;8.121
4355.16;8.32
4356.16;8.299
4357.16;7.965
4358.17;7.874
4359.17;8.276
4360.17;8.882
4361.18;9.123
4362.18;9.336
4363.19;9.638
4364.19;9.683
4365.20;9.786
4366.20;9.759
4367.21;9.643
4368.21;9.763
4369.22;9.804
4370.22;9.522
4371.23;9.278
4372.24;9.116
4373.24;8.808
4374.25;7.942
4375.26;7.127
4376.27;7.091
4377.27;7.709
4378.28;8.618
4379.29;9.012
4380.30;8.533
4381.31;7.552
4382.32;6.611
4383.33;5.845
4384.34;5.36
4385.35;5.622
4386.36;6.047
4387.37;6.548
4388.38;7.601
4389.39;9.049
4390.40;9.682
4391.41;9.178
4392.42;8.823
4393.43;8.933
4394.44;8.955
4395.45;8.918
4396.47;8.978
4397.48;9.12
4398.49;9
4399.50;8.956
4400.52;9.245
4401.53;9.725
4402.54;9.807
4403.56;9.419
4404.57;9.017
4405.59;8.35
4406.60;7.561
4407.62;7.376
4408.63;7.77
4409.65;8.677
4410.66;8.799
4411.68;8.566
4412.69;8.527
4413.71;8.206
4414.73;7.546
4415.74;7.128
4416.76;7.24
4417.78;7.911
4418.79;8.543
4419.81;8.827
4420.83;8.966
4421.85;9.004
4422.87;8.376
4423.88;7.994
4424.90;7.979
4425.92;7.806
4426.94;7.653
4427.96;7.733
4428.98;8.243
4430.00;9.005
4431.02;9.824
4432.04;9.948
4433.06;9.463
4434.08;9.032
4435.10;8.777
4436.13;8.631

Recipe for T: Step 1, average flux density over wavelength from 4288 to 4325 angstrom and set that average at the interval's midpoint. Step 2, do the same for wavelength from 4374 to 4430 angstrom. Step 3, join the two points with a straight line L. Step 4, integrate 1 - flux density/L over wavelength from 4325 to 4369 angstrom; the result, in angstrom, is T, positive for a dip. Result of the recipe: -4.9 angstrom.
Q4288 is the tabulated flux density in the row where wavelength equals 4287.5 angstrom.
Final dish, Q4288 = 6.643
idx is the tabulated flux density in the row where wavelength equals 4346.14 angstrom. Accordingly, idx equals 7.997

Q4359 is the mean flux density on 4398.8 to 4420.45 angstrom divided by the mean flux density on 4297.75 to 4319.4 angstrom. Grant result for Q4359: 1.3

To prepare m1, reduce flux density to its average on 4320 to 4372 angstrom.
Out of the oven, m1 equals 8.42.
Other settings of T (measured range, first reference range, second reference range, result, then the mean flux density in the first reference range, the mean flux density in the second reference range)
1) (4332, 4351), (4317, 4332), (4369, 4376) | 1.5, 8.55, 8.7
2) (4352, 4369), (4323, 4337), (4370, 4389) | -2.4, 8.18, 7.55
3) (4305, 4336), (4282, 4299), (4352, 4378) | 0.8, 7.47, 8.72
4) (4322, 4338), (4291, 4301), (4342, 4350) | -0.1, 7.07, 8.49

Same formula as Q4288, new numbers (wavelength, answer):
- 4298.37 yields 5.116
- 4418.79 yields 8.543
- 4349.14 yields 9.953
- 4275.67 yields 7.009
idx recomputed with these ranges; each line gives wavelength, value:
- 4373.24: 8.808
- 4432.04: 9.948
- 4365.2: 9.786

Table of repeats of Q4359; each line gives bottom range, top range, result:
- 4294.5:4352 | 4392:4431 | 1.15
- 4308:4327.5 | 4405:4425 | 1.06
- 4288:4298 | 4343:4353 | 1.06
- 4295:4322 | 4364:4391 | 1.23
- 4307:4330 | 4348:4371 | 1.16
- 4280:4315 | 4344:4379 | 1.31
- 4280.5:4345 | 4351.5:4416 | 1.16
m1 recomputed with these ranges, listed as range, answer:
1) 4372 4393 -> 7.7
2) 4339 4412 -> 8.4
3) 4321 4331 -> 8.19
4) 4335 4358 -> 7.84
